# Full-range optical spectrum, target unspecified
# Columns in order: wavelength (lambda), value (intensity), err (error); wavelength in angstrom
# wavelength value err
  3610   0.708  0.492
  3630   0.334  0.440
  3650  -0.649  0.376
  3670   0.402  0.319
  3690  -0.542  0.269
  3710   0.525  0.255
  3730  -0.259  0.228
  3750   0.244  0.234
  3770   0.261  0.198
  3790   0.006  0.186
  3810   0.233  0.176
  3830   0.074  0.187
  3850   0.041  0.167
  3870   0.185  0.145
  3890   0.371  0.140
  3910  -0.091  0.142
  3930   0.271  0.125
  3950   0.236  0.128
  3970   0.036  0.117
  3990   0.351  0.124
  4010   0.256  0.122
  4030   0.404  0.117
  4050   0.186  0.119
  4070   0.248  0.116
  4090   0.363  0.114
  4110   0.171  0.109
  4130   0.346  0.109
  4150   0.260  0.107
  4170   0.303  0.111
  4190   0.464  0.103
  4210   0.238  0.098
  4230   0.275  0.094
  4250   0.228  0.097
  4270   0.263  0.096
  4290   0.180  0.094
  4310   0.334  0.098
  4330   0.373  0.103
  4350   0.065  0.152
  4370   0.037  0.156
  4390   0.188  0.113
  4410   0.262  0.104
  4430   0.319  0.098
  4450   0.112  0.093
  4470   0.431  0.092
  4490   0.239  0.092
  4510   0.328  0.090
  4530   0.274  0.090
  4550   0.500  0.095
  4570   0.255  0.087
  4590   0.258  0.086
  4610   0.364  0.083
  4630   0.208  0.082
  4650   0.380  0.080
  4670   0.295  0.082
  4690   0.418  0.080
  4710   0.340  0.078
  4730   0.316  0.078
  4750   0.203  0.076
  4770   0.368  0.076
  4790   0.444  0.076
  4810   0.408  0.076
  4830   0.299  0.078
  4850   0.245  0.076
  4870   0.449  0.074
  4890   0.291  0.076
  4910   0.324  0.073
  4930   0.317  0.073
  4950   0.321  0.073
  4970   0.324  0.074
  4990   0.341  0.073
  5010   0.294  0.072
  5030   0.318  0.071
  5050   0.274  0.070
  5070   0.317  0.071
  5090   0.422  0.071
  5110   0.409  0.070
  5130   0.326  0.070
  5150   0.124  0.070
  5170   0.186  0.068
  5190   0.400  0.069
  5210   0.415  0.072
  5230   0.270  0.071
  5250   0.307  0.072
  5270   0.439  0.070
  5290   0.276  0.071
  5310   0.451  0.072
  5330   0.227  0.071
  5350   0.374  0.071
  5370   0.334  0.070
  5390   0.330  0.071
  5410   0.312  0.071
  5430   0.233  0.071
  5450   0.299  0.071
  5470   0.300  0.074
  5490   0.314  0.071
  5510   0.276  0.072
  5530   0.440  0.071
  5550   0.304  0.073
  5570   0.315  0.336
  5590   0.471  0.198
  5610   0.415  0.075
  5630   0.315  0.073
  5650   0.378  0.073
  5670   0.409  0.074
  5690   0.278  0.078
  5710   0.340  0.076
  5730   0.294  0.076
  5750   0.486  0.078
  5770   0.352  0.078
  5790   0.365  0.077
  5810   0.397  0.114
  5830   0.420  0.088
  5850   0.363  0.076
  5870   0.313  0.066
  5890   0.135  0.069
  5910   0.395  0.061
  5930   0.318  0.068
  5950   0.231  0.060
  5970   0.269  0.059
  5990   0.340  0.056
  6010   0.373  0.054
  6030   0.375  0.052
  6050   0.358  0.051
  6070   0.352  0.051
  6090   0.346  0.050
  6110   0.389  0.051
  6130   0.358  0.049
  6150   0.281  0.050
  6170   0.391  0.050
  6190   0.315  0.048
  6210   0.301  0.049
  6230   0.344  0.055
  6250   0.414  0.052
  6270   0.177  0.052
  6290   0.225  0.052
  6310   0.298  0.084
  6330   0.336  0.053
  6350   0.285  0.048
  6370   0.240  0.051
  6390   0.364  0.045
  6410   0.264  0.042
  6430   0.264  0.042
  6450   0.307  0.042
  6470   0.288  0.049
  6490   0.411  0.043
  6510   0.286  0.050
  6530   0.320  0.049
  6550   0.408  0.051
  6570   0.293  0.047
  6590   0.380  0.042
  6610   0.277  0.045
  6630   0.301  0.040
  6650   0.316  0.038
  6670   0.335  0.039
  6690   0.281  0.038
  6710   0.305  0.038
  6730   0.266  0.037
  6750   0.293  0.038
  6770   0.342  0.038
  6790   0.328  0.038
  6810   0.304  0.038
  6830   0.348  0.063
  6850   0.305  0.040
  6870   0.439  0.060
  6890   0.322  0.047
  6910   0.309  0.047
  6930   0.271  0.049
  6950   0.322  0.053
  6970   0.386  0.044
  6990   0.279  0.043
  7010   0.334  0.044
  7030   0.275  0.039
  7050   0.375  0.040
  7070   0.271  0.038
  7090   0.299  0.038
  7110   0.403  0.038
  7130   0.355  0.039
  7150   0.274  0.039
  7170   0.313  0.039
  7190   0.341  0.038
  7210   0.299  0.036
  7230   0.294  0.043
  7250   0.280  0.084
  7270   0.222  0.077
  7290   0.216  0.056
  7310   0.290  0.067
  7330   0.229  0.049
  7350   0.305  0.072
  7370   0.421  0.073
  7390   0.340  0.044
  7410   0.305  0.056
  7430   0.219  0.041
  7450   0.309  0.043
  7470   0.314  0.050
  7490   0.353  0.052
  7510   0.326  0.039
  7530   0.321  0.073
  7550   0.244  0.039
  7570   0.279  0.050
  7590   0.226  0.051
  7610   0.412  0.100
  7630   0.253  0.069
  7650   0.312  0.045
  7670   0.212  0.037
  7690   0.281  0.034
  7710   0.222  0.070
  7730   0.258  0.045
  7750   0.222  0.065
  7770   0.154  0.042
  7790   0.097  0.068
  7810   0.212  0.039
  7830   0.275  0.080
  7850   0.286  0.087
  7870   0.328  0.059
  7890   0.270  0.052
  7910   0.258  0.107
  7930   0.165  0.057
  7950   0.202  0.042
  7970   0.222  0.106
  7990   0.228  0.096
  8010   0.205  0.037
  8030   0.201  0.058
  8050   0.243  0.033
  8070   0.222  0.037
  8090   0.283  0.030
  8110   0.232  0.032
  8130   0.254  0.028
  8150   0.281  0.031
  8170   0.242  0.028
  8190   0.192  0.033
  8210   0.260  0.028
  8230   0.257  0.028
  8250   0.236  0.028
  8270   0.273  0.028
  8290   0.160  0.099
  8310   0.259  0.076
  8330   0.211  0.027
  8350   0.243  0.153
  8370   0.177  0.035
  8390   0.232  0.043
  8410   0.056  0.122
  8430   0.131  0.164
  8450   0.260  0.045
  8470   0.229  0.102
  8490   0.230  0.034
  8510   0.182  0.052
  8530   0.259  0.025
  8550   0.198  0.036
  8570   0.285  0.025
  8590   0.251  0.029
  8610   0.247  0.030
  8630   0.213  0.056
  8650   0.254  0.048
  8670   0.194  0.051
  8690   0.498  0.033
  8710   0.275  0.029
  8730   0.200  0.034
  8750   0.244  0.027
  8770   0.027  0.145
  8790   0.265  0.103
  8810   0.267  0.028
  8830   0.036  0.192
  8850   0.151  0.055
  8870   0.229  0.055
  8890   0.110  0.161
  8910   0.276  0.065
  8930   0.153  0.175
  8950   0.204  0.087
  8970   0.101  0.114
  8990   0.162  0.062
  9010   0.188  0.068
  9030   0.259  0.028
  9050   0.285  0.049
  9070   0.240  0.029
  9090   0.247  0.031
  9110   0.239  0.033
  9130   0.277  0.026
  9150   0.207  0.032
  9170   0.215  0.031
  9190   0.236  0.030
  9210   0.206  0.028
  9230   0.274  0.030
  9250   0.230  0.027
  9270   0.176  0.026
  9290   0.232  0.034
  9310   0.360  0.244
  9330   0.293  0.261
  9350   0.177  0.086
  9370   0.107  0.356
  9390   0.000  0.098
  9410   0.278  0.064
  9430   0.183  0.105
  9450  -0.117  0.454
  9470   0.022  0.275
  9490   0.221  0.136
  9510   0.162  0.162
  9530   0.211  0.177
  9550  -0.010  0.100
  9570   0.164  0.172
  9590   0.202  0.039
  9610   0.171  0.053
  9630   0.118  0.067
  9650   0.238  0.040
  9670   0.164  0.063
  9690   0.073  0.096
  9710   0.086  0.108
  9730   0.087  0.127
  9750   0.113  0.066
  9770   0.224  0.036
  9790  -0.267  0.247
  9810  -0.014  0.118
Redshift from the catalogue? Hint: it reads 0.734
